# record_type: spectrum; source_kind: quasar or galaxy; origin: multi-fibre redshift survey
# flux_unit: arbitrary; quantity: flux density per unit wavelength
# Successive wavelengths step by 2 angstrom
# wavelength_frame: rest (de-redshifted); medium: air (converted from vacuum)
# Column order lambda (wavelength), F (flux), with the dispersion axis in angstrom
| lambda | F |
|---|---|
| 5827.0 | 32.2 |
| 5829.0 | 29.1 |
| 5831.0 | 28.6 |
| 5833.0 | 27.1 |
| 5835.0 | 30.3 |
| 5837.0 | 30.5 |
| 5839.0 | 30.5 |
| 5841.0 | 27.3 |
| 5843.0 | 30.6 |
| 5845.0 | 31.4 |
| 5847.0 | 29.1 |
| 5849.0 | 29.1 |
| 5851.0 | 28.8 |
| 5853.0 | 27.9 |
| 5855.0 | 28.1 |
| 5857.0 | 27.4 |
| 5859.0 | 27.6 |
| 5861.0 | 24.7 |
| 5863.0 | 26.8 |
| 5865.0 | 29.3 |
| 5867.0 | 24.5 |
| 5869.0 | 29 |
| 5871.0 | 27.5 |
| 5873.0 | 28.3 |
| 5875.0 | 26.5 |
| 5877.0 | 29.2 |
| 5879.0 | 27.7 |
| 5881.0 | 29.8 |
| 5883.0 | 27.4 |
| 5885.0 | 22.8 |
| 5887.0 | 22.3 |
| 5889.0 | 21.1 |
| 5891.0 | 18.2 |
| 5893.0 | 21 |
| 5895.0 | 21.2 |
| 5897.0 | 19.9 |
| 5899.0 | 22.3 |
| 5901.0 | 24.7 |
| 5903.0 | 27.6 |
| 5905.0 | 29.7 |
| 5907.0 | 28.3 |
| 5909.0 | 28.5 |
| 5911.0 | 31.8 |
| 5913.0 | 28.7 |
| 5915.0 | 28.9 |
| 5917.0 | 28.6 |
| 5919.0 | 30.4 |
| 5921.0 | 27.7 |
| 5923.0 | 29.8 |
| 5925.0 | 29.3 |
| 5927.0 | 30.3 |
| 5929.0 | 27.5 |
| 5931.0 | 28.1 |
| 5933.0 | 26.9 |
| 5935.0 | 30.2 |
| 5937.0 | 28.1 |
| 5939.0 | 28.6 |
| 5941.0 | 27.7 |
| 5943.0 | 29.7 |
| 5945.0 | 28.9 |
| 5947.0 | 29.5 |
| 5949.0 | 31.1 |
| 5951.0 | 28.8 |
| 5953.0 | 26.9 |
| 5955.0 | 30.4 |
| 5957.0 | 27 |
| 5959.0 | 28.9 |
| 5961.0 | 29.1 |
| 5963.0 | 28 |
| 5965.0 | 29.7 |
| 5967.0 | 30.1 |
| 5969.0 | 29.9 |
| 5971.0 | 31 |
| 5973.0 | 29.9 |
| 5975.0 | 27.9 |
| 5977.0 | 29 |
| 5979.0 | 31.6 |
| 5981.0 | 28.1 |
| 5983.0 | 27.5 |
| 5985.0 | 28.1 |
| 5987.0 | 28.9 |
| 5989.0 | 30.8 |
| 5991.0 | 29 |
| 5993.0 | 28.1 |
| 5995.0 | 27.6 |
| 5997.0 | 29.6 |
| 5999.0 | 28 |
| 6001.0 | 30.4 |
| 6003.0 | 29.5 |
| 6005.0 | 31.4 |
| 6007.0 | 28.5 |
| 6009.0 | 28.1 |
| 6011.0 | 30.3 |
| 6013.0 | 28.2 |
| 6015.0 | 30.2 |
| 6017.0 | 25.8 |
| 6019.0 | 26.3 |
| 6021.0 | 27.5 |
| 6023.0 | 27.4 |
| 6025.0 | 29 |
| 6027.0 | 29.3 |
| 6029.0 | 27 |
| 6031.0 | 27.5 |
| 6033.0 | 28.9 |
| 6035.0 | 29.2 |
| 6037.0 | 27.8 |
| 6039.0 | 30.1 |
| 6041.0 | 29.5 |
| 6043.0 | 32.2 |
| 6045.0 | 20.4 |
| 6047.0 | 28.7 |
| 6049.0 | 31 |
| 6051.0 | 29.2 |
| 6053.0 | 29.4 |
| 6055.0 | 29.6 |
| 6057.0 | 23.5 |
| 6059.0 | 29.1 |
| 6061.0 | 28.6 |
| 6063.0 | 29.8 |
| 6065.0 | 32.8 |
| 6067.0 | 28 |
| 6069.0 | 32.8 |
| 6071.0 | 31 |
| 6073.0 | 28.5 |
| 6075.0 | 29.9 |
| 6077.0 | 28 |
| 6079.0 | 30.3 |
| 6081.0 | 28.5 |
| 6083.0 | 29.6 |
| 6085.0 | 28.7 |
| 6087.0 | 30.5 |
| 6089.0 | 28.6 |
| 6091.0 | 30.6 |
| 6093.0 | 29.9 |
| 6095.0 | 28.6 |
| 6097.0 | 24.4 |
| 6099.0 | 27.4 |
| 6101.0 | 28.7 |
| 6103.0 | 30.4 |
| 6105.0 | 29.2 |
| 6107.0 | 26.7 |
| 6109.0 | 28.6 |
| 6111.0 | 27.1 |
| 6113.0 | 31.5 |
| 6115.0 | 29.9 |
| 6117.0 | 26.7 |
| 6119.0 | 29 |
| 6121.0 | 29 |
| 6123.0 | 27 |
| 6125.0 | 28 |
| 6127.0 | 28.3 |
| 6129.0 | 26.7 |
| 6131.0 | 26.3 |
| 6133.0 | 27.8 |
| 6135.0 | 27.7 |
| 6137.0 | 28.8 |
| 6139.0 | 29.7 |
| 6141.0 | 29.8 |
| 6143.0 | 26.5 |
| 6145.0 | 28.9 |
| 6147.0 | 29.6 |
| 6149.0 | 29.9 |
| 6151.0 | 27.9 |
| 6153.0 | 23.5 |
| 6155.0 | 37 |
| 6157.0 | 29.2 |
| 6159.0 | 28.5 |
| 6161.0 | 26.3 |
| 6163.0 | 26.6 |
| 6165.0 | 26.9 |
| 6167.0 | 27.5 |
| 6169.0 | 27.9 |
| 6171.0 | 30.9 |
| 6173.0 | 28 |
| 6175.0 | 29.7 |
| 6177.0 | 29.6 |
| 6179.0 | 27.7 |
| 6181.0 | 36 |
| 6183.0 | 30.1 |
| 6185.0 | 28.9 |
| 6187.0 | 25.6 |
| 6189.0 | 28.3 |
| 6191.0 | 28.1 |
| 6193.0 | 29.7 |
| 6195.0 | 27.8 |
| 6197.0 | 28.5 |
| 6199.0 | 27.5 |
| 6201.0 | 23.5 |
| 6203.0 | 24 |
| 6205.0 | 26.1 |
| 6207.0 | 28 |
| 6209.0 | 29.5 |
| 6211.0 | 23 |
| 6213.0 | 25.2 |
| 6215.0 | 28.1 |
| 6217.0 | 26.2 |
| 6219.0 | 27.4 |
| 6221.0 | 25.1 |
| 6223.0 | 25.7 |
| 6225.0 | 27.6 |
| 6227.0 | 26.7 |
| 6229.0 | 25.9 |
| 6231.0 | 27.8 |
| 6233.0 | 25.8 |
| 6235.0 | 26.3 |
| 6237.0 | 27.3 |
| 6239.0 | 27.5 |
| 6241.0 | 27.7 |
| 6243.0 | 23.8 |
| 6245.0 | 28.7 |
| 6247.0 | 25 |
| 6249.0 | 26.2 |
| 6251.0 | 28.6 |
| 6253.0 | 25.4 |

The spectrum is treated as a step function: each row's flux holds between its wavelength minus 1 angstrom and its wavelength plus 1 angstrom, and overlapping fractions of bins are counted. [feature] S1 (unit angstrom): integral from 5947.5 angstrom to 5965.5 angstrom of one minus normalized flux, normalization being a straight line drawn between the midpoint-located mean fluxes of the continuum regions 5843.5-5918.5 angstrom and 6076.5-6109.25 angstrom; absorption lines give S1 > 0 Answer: -0.9 angstrom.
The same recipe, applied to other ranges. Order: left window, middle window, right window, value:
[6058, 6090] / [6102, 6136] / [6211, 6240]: 0.59 angstrom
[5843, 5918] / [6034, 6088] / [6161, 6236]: -3.98 angstrom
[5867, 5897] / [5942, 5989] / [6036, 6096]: -4.03 angstrom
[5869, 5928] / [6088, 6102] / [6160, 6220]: -0.48 angstrom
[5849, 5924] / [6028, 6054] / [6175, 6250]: -1.57 angstrom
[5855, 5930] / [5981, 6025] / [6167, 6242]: -2.68 angstrom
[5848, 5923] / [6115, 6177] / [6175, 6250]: -2.90 angstrom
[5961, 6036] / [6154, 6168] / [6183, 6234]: -0.79 angstrom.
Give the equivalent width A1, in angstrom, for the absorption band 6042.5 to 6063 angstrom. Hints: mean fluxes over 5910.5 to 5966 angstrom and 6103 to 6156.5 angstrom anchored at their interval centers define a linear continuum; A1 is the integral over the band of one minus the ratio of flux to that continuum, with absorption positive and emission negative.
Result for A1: 0.39 angstrom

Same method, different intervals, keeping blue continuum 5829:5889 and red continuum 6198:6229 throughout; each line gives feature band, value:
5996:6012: -1.4 angstrom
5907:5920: -0.8 angstrom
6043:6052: -0.3 angstrom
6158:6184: -2.4 angstrom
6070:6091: -2.0 angstrom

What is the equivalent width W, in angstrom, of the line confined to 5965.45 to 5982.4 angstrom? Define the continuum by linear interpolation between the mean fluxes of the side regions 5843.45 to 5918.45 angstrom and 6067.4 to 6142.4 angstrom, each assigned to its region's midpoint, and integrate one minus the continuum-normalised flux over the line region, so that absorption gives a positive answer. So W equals -1.3 angstrom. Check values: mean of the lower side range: 26.7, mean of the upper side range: 28.7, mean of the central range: 29.6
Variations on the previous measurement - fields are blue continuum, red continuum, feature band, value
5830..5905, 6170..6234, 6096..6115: -0.69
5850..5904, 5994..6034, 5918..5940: -1.72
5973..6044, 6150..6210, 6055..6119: -0.88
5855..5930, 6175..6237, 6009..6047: -1.67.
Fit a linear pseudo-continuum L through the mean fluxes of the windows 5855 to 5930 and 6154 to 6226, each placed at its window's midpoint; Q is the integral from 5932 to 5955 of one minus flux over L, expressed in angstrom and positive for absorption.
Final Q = -1.7 angstrom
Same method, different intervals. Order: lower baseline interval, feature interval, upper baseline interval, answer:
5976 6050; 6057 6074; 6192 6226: -0.9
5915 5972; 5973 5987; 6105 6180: 0.0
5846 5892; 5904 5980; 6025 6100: -4.5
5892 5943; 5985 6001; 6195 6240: -1.0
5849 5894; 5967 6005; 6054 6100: -1.9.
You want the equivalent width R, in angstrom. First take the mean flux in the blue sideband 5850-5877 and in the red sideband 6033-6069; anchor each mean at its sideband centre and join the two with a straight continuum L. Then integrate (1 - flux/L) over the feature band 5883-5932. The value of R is 2.8 angstrom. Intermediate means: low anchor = 27.5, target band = 26.2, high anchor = 28.9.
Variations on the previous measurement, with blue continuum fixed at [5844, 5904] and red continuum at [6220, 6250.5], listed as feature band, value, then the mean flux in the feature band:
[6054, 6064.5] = -0.8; 28.3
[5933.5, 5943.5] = -1.0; 28.7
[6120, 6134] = -0.6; 27.6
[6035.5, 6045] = -0.9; 28.9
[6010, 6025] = -1.0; 28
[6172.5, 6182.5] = -1.5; 30.3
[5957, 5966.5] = -1.0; 28.8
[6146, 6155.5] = -1.0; 29.2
